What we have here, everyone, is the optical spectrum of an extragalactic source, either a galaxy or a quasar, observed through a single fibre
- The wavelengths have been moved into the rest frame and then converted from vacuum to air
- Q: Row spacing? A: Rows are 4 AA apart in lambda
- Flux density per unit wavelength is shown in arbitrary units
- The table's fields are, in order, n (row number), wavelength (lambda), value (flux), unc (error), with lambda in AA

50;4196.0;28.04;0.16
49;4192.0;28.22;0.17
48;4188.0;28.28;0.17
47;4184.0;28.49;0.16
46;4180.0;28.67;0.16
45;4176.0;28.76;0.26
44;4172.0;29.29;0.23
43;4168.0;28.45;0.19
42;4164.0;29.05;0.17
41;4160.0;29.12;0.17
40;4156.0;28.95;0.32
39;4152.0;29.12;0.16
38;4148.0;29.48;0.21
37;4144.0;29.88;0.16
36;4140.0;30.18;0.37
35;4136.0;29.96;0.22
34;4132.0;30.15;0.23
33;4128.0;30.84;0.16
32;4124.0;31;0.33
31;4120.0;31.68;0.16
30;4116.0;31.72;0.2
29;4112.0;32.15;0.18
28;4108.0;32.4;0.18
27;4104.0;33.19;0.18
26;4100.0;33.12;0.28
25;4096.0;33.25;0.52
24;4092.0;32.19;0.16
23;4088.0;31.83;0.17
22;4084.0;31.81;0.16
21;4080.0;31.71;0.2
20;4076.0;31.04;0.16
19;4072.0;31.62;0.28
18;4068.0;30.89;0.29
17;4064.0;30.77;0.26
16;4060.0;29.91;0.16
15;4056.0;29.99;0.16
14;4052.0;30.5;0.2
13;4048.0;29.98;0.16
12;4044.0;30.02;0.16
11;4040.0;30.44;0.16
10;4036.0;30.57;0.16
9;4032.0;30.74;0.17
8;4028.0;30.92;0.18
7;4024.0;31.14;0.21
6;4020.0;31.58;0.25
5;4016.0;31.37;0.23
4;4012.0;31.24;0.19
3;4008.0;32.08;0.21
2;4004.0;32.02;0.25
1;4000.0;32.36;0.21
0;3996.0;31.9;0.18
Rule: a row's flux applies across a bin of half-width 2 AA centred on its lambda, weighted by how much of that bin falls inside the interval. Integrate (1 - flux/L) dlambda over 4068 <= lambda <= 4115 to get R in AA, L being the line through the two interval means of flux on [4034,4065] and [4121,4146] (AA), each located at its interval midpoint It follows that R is -2.8 AA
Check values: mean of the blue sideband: 30.3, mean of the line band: 32.1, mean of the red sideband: 30.4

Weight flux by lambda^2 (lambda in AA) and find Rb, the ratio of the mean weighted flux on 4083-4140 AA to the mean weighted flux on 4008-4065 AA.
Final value 1.1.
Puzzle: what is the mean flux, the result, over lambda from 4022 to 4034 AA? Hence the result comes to 30.9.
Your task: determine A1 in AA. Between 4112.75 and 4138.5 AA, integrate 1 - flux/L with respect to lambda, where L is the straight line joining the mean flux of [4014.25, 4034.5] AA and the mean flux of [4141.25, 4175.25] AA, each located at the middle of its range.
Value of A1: -1.12 AA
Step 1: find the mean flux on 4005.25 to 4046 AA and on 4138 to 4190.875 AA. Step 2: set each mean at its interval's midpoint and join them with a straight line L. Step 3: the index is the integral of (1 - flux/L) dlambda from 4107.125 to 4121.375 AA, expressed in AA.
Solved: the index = -1.1 AA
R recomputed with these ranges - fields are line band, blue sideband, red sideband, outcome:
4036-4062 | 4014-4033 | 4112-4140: 0.8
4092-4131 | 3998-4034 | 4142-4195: -2.9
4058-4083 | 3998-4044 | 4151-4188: -0.5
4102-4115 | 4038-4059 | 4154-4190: -1.3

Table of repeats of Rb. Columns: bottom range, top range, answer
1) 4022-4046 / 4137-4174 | 1.01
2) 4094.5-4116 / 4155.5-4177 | 0.91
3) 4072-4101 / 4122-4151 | 0.96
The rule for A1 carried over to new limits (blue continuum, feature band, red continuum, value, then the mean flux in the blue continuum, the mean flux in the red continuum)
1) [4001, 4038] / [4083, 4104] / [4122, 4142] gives -1.2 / 31.3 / 30.4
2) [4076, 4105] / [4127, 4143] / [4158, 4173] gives 0.1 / 32.3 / 29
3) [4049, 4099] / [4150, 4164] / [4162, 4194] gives 0.1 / 31.3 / 28.7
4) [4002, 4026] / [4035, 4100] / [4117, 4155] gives -0.2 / 31.6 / 30.3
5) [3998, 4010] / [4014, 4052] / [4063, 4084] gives 1.3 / 32.2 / 31.3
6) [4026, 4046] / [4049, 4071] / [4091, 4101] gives 0.7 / 30.5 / 32.9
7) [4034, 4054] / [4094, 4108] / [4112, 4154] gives -1.2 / 30.3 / 30.5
